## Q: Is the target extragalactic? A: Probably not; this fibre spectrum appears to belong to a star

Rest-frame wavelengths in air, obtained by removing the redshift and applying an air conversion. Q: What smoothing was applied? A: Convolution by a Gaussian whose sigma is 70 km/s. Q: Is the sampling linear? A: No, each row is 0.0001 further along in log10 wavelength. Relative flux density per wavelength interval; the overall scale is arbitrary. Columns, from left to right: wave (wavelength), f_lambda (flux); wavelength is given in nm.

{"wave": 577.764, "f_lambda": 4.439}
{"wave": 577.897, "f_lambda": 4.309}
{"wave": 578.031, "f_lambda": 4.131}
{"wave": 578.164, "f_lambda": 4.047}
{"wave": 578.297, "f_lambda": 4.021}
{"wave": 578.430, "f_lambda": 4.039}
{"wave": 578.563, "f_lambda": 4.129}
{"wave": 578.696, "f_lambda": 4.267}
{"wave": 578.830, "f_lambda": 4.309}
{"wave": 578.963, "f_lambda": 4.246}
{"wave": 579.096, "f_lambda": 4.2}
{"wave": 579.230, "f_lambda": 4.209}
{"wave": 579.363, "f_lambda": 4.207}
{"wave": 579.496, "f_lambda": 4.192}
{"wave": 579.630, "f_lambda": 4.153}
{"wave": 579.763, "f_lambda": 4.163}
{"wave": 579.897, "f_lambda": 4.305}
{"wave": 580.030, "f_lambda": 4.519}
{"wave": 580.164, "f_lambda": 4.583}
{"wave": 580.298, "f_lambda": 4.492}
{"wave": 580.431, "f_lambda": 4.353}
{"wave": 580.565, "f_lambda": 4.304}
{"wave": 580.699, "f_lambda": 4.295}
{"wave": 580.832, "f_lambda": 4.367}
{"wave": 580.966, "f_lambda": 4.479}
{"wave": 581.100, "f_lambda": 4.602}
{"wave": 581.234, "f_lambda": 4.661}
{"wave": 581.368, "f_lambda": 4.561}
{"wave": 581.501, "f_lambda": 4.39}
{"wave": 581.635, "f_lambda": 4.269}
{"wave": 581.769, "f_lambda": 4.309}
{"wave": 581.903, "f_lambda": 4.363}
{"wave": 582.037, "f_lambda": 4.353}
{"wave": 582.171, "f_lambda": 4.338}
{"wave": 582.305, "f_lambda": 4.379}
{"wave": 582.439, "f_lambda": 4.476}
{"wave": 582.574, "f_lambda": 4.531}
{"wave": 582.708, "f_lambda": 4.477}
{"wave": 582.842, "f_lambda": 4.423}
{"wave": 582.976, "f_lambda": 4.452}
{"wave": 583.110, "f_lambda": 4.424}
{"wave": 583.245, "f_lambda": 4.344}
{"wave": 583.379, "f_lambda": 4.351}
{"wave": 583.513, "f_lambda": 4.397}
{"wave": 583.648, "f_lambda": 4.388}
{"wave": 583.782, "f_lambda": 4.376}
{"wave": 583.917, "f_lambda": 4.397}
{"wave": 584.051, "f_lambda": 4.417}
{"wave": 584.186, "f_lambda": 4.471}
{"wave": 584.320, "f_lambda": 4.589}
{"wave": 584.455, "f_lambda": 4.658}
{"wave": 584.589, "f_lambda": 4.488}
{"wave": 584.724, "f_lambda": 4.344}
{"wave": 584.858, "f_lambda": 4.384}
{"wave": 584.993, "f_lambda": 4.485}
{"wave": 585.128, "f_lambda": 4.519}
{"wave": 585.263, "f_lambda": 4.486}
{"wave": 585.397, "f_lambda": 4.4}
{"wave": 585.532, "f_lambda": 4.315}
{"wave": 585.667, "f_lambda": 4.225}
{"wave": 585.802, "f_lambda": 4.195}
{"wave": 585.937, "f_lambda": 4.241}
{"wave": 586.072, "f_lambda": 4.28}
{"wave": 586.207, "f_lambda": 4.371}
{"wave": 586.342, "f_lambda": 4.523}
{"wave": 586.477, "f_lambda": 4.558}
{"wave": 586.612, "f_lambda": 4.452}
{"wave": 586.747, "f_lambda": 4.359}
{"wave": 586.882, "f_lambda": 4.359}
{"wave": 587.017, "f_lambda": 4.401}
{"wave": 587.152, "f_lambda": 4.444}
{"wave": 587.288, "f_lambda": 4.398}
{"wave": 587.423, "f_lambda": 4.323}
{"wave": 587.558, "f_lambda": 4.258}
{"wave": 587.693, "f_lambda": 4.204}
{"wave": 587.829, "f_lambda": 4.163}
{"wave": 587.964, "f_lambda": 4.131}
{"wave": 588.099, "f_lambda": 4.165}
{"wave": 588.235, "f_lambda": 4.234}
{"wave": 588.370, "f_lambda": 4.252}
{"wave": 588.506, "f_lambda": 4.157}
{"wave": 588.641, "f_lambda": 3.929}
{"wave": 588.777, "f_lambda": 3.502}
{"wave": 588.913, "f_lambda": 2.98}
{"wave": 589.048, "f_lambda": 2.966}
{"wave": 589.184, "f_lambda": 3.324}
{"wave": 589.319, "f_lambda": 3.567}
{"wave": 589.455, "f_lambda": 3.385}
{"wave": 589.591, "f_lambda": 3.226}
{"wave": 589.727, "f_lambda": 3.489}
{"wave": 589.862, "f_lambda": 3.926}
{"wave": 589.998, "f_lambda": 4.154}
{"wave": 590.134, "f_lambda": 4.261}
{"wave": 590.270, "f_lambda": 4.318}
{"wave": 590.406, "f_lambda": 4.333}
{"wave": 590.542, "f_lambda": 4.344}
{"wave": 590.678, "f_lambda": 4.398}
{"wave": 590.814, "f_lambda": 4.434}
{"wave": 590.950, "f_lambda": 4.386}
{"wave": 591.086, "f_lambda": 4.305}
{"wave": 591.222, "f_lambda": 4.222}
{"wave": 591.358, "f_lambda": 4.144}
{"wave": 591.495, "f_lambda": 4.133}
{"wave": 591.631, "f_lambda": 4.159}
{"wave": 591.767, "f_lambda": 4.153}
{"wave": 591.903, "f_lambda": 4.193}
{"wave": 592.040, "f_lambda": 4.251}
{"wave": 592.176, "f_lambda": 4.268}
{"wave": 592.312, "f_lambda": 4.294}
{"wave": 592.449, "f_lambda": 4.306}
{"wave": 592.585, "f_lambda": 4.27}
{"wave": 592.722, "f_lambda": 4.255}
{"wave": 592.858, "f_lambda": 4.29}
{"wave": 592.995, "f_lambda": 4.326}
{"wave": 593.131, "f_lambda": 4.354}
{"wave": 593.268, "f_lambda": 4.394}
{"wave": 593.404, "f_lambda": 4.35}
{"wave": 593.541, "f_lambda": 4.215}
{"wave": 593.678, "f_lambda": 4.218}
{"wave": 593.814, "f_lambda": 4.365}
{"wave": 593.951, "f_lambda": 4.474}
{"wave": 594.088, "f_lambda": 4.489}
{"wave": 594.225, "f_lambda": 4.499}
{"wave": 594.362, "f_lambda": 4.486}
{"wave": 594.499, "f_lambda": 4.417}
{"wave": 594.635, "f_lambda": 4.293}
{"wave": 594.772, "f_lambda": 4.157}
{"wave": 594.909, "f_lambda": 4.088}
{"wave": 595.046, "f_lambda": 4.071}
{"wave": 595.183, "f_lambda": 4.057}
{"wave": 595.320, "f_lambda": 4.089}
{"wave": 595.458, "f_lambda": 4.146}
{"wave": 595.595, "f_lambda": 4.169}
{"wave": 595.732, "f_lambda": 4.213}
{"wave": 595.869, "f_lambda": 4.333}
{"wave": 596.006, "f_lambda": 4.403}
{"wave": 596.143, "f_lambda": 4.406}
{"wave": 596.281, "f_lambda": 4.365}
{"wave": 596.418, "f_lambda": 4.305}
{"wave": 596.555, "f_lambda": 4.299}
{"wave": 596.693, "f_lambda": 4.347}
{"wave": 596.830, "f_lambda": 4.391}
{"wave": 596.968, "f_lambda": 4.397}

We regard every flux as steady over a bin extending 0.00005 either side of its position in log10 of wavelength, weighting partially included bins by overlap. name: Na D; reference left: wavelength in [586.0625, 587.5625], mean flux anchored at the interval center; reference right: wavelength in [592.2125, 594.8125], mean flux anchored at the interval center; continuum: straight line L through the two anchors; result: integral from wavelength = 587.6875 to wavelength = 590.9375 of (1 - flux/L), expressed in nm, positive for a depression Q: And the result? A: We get 0.347 nm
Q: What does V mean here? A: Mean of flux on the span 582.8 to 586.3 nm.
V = 4.4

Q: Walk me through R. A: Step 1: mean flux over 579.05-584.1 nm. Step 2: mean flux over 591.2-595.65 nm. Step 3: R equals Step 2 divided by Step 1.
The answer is 0.97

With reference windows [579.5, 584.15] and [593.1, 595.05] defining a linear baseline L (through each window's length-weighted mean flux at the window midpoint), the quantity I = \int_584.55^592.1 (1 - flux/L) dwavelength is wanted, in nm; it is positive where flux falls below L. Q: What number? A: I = 0.37 nm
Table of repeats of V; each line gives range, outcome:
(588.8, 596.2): 4.14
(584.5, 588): 4.36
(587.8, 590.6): 3.84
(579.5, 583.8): 4.4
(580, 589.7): 4.27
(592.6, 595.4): 4.29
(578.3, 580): 4.2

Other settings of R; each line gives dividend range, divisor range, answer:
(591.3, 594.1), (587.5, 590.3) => 1.12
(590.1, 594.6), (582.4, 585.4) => 0.97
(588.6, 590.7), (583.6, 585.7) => 0.84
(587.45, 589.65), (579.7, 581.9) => 0.86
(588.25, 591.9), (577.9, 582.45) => 0.92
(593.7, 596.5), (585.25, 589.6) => 1.05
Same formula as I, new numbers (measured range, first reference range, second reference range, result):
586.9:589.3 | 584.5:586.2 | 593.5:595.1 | 0.20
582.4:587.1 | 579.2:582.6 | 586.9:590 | -0.32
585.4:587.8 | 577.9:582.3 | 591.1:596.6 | -0.03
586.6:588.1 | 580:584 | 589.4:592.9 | -0.01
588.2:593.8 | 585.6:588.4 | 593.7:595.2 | 0.32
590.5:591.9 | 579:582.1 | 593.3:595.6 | 0.01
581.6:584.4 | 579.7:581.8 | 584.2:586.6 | 0.01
